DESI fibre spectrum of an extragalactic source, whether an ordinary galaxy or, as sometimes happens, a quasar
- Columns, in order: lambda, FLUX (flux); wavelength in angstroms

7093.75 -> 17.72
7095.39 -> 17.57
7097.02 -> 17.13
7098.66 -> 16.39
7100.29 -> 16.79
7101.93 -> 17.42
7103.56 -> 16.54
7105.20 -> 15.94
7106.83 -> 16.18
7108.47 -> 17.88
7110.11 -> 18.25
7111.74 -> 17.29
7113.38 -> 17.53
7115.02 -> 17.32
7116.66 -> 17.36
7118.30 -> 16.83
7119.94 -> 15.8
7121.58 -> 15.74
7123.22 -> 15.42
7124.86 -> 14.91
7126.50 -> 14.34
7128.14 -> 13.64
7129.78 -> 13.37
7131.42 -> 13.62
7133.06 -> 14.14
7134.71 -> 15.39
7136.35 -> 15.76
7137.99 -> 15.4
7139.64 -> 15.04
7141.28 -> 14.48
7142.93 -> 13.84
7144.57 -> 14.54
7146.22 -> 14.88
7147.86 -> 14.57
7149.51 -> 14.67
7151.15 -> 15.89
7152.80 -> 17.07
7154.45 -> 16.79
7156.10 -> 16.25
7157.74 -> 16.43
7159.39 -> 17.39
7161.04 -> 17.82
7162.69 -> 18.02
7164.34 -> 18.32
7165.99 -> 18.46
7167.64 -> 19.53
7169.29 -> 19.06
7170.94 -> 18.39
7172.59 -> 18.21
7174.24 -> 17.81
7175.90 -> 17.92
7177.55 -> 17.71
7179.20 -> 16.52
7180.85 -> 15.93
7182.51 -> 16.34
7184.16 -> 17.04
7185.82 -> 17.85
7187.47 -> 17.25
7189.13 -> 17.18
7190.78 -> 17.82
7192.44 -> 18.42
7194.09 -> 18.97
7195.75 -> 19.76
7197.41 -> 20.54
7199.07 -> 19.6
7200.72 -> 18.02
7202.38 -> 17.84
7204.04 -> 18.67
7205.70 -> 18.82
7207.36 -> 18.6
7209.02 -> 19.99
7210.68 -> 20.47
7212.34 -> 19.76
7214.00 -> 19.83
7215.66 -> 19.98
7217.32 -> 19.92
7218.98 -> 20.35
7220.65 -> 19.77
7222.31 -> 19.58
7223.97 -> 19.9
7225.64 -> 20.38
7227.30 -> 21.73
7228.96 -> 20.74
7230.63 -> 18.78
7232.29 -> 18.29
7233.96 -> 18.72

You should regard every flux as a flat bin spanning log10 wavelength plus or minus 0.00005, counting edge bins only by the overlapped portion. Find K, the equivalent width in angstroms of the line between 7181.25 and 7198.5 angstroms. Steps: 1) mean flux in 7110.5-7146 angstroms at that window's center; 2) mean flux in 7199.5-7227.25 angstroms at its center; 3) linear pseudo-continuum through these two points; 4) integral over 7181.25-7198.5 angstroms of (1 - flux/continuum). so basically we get 0.3 angstroms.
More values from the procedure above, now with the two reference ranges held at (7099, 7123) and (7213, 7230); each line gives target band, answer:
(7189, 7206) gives 0.6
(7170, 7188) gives 1.5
